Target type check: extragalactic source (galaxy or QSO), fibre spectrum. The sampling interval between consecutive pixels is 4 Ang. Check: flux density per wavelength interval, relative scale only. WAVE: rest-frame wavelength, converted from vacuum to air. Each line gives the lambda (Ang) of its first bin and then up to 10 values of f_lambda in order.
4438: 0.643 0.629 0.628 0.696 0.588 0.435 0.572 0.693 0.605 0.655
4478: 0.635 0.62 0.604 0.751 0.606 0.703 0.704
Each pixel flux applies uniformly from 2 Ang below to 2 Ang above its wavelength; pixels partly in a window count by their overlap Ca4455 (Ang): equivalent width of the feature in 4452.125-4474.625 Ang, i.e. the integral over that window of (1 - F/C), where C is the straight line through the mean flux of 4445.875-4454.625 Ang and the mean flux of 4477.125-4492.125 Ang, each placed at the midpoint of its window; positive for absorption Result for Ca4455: 2.15 Ang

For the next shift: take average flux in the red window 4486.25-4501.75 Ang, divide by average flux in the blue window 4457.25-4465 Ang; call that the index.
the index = 1.3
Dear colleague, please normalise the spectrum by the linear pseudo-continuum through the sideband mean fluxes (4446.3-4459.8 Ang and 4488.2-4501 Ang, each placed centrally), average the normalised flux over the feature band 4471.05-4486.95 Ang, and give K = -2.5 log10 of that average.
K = 0.03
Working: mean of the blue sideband 0.582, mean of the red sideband 0.687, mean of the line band 0.629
